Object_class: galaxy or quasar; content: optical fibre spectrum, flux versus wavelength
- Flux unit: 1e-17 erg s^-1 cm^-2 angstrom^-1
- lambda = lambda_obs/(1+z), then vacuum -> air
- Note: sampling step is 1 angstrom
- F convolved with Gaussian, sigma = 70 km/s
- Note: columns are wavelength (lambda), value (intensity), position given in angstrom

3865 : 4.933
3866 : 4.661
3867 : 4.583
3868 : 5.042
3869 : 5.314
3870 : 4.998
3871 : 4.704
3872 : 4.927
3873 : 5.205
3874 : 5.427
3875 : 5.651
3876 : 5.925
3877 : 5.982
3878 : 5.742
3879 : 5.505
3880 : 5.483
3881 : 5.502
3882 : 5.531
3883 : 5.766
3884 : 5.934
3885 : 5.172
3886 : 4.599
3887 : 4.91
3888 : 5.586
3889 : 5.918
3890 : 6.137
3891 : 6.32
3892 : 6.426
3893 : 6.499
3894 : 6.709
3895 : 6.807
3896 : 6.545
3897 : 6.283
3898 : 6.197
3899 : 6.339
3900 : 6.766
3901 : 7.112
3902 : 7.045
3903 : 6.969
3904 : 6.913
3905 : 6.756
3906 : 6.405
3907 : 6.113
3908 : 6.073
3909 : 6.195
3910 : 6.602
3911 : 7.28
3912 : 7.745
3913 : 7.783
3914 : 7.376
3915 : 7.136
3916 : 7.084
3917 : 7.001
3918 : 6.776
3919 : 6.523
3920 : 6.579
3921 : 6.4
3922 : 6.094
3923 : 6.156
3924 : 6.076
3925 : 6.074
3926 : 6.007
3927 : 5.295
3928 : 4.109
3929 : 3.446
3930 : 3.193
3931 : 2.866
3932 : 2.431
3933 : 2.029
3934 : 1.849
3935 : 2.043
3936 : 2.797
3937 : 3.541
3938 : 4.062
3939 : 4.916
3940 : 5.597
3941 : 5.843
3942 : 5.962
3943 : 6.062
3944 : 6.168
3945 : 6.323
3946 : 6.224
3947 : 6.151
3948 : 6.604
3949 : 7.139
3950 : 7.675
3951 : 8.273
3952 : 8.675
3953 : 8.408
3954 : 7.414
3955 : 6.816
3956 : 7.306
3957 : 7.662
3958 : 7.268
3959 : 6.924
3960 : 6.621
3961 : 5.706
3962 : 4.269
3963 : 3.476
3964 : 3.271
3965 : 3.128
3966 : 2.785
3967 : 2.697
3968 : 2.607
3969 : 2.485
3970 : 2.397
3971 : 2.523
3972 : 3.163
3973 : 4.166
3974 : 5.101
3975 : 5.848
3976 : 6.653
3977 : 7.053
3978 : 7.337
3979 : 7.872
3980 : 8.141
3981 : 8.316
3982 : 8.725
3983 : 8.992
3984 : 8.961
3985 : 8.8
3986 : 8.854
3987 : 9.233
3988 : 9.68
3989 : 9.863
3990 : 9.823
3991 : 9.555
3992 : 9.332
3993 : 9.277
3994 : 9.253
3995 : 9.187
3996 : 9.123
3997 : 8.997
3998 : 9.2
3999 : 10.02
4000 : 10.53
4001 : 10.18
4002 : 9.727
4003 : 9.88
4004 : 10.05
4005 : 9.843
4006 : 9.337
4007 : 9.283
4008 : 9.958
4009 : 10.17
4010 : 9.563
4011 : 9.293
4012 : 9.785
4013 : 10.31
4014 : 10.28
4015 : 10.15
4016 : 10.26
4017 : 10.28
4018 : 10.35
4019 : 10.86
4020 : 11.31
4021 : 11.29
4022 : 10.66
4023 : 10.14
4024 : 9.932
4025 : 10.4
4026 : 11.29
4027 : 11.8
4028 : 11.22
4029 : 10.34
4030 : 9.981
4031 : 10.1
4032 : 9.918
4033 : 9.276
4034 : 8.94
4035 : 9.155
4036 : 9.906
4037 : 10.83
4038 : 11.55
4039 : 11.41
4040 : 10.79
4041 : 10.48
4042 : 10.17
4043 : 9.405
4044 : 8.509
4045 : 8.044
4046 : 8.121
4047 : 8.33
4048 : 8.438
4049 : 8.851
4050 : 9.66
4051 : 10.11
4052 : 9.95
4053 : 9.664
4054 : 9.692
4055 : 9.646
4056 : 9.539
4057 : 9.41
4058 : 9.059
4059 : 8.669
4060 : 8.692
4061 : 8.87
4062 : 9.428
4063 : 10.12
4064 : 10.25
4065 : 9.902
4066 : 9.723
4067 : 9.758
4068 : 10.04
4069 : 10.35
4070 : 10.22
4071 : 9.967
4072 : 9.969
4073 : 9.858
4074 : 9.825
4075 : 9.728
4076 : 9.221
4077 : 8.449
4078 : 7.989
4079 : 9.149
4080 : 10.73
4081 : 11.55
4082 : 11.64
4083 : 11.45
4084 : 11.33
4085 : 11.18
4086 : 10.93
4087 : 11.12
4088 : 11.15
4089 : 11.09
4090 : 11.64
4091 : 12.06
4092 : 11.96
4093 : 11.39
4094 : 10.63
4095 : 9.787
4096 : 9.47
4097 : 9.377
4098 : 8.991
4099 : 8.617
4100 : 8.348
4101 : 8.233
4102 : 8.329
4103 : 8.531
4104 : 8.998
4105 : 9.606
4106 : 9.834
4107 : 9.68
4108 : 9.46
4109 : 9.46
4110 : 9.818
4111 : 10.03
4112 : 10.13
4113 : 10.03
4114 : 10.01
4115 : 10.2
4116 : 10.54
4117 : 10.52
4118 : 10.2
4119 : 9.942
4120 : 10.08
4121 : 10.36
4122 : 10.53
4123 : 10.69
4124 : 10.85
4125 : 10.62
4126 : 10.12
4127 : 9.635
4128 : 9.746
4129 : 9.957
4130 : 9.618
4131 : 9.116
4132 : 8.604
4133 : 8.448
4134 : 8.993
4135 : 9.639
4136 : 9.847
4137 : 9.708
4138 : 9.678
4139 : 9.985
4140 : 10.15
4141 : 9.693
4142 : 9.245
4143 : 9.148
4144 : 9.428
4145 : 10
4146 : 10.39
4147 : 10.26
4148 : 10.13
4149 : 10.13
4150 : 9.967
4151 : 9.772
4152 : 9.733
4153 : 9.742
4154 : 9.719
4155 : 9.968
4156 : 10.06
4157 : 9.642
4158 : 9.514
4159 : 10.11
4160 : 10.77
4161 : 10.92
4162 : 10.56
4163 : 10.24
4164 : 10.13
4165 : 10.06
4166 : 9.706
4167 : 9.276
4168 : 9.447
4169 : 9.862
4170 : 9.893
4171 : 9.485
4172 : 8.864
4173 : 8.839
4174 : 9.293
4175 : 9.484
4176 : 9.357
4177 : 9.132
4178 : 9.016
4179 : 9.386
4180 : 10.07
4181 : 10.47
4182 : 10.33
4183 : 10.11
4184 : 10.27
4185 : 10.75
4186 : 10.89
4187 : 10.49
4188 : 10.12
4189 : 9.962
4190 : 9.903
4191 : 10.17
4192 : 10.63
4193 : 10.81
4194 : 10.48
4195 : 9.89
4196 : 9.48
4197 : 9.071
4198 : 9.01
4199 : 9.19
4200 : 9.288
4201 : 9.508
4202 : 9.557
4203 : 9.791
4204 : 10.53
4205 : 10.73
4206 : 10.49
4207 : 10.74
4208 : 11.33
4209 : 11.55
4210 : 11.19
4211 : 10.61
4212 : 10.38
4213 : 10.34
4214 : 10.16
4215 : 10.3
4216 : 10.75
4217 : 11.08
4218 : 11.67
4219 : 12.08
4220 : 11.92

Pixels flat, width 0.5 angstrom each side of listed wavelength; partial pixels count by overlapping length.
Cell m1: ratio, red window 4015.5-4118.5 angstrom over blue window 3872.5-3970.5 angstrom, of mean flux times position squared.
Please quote 1.9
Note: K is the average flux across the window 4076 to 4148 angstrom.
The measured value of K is 9.97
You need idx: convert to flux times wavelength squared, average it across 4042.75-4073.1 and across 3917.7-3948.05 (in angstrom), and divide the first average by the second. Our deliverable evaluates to 2.0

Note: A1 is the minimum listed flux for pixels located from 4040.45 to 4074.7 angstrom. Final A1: 8.044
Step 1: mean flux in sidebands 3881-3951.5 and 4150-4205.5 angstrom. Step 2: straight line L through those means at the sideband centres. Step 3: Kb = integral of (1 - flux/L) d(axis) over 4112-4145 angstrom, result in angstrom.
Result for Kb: -2.70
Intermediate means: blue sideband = 5.84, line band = 9.86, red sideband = 9.88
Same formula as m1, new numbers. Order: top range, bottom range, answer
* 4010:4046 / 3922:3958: 1.94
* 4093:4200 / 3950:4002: 1.49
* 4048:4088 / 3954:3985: 1.82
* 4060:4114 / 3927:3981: 2.05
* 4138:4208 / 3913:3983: 1.99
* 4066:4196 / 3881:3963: 1.85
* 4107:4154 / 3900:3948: 1.93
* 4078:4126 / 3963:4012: 1.40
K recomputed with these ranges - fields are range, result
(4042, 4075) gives 9.46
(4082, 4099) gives 10.8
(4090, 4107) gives 9.7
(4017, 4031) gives 10.7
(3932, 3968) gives 5.39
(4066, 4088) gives 10.2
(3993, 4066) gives 9.84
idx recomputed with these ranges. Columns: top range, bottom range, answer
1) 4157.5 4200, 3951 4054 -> 1.25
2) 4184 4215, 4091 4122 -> 1.09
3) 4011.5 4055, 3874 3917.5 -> 1.70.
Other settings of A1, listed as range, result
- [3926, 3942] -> 1.849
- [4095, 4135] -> 8.233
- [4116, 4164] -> 8.448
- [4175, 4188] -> 9.016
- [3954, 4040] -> 2.397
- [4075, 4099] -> 7.989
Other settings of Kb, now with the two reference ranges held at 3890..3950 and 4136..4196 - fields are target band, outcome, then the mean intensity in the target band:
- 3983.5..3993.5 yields -3.38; 9.34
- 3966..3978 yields 4.60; 4.15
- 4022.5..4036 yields -4.47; 10.2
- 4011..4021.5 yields -4.22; 10.4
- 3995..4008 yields -4.48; 9.67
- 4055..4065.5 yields -1.59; 9.41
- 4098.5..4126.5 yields -2.29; 9.78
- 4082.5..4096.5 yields -3.95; 11.1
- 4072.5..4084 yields -2.11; 10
